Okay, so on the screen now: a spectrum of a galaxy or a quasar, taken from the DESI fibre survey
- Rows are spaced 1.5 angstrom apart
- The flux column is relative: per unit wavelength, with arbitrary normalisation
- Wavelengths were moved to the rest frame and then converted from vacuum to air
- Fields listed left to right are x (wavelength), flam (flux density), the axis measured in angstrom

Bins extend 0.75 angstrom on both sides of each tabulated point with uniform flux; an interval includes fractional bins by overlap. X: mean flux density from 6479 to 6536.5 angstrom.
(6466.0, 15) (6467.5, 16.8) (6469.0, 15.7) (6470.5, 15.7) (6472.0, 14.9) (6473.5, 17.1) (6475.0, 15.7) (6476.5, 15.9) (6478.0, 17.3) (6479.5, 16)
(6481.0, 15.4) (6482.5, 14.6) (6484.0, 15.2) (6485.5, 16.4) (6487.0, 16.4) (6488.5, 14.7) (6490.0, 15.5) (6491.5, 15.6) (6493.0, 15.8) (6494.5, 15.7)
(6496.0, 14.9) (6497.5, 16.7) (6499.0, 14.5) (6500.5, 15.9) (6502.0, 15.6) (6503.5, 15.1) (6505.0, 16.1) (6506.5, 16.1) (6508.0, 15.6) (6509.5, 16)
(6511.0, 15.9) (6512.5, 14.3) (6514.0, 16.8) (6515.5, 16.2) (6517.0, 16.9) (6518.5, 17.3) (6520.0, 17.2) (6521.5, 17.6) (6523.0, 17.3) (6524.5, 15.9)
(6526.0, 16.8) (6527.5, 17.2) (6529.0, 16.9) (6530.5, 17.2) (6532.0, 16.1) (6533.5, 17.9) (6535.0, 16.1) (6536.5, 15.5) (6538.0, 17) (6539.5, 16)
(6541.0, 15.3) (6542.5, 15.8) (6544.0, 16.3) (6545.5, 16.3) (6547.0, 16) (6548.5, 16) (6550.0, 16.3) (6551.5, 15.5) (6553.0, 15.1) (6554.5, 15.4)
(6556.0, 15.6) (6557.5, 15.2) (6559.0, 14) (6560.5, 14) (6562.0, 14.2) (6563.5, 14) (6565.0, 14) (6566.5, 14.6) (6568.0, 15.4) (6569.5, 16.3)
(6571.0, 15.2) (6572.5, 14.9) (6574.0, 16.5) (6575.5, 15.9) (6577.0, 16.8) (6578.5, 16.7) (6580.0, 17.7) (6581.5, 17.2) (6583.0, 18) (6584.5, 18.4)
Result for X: 16.1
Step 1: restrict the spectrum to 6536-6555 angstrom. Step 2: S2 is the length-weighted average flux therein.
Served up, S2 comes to 15.9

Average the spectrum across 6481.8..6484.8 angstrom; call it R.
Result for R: 14.9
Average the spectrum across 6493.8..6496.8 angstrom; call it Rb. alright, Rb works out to 15.3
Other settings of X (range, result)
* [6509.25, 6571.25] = 15.9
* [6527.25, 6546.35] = 16.4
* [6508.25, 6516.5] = 15.9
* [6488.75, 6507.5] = 15.6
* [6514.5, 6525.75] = 16.9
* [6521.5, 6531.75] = 16.9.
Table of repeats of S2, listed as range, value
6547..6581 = 15.4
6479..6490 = 15.5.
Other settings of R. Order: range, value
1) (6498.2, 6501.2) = 15.2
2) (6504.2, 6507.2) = 16.1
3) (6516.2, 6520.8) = 17.1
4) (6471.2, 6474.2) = 16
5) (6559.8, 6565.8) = 14.1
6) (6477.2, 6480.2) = 16.6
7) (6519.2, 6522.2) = 17.4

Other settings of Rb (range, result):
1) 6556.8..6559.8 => 14.6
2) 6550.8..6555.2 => 15.3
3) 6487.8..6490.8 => 15.1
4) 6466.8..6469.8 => 16.2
